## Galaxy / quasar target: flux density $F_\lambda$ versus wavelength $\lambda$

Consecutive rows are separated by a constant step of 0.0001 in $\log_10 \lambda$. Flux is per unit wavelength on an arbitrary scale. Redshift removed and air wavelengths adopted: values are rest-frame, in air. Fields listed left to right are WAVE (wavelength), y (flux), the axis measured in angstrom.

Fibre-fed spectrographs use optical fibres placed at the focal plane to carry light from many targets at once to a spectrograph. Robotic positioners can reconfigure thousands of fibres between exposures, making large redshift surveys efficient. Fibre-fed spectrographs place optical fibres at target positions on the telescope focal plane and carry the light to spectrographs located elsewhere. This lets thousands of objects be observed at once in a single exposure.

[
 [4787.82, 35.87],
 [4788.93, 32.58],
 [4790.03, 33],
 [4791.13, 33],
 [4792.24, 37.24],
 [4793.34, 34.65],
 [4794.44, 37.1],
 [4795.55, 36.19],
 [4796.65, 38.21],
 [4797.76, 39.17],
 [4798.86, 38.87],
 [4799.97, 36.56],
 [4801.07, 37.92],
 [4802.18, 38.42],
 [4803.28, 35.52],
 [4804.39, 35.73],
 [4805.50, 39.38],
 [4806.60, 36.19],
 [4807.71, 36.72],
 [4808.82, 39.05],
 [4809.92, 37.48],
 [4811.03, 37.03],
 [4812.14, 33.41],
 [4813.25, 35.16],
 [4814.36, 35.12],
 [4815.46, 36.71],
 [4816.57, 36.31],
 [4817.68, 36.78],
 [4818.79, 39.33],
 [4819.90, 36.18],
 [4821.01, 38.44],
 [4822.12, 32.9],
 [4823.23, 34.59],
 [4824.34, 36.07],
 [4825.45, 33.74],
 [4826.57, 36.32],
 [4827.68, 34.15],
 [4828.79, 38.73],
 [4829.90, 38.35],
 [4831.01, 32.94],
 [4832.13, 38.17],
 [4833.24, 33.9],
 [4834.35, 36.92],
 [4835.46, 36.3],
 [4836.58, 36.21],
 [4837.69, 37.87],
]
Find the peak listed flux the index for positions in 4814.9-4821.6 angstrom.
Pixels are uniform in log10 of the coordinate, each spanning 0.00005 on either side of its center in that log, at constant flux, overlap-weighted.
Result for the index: 39.33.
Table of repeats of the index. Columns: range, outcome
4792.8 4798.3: 39.17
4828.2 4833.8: 38.73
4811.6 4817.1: 36.71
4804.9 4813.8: 39.38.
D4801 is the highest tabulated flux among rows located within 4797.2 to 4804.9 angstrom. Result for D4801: 39.17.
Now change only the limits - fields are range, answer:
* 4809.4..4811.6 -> 37.48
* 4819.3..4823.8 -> 38.44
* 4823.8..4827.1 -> 36.32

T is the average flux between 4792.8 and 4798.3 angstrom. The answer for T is 37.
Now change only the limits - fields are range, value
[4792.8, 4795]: 35.8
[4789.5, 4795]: 35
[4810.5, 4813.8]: 35.1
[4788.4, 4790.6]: 32.9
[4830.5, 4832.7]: 35.5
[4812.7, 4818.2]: 36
